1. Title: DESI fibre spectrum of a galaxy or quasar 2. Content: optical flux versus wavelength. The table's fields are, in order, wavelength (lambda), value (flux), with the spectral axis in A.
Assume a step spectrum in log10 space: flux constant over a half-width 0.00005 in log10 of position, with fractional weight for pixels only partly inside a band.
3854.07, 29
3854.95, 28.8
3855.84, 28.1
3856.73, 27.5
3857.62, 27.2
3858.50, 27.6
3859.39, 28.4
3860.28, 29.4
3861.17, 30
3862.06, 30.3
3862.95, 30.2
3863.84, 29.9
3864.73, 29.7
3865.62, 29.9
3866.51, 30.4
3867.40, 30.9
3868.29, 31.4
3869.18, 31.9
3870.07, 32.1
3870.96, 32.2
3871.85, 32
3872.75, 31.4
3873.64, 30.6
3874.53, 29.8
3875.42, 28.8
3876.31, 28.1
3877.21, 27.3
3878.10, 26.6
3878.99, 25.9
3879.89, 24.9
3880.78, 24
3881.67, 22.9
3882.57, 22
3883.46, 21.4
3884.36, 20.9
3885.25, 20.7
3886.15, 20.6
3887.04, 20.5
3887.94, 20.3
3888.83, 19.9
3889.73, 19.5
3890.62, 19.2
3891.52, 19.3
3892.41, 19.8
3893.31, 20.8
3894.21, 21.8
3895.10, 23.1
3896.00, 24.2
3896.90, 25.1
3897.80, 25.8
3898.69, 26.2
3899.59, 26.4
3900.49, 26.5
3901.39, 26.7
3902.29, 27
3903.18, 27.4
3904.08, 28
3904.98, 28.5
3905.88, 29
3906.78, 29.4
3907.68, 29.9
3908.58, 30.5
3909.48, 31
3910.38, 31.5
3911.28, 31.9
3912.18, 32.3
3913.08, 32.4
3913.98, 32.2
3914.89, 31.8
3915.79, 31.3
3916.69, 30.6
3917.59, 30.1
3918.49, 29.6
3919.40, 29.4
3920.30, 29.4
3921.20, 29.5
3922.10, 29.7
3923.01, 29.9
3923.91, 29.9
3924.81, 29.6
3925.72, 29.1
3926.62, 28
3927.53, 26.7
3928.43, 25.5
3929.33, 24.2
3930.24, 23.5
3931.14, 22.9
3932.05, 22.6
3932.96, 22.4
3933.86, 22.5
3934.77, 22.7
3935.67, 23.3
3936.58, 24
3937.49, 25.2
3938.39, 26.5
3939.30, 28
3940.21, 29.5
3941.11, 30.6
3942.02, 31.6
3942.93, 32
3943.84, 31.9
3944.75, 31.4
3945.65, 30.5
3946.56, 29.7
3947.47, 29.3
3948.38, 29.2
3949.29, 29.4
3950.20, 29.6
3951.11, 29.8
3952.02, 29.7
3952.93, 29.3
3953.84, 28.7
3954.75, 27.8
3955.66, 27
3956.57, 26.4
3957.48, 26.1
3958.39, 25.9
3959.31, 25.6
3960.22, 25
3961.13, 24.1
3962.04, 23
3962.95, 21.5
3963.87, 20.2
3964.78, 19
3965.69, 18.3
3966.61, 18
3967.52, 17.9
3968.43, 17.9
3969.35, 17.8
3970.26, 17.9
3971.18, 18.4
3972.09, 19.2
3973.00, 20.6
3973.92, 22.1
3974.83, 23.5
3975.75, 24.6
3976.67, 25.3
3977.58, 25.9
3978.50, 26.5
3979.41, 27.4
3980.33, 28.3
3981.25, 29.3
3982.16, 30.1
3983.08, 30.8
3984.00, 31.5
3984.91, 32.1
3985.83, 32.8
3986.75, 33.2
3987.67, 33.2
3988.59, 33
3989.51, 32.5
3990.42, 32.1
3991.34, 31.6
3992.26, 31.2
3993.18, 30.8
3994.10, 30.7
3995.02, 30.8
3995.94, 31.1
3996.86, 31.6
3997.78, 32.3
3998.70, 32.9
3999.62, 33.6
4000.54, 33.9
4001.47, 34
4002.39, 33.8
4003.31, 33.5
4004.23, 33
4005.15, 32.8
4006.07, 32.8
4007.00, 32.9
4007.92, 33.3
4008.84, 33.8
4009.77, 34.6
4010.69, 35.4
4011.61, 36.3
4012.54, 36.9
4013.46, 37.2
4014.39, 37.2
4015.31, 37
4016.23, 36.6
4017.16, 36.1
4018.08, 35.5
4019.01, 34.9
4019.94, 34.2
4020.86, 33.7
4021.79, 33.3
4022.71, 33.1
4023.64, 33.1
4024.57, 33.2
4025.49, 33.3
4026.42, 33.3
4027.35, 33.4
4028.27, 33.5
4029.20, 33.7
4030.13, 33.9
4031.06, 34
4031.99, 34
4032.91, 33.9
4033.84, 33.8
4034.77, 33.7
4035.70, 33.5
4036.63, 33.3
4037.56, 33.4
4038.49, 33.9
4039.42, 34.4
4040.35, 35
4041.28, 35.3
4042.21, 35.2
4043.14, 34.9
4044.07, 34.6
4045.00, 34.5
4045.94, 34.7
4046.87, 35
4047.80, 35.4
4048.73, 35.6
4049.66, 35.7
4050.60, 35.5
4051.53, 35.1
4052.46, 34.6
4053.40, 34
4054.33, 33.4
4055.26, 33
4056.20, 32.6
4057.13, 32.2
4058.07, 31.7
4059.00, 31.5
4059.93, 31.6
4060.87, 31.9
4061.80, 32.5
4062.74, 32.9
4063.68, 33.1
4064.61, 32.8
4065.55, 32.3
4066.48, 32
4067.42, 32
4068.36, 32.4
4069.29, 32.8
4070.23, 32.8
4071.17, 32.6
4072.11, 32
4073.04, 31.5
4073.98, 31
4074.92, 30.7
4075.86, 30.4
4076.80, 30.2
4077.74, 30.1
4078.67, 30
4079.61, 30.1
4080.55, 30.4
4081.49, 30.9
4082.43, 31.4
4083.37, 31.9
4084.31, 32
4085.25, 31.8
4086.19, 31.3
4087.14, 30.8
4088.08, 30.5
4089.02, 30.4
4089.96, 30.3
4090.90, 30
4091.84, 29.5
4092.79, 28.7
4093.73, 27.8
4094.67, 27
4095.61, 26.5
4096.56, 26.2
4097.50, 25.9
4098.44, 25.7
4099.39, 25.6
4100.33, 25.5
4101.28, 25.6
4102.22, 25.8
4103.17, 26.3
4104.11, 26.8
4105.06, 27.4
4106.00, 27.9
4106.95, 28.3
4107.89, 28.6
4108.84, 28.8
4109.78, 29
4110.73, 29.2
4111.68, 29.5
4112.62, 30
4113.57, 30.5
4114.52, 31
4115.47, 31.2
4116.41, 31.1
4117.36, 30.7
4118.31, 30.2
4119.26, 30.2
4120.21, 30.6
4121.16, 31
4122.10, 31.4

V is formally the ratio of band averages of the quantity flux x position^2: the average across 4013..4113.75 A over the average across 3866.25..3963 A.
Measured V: 1.27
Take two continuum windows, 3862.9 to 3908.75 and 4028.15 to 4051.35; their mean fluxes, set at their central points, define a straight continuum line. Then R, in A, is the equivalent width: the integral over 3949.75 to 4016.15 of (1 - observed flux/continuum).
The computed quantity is 5.8 A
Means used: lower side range 26.1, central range 28.7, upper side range 34.4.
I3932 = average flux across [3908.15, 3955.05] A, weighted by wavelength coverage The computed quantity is 28.6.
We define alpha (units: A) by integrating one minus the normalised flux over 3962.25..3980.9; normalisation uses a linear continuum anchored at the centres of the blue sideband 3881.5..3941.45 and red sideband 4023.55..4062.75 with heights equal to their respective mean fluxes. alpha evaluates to 5.10 A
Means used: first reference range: 26.2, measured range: 21.6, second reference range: 33.8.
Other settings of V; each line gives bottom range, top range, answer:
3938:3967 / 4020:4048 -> 1.31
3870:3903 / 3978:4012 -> 1.38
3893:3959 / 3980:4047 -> 1.25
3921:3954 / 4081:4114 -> 1.12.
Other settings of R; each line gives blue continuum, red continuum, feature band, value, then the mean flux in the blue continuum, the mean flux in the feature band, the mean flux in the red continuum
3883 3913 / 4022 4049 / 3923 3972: 4.6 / 25.1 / 25.6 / 34.1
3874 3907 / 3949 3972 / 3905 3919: -3.9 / 24.3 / 30.8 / 23.7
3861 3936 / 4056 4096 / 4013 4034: -3.2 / 27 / 34.4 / 31.1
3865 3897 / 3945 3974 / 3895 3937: -4.9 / 25.3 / 27.8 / 24.3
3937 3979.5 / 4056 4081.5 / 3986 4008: -3.9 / 25.4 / 32.5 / 31.7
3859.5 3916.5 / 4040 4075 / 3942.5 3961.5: 0.6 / 27.1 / 28.5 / 33.3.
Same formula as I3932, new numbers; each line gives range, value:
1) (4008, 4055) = 34.6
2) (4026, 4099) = 32.2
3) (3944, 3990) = 26.2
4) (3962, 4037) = 30.4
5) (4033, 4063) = 33.9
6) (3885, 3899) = 21.6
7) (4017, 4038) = 33.8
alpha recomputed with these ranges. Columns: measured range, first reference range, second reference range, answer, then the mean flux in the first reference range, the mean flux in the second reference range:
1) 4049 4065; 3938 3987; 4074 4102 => -2.7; 26.2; 29.2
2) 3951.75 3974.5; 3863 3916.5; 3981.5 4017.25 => 6.2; 26.9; 33.3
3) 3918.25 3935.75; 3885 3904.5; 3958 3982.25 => -2.8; 23.2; 22.6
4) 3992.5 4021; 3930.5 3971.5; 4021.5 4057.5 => -2.9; 25.3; 34.1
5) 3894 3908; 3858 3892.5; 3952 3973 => -0.7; 26.5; 22.6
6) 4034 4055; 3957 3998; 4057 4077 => -2.8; 26.2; 32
